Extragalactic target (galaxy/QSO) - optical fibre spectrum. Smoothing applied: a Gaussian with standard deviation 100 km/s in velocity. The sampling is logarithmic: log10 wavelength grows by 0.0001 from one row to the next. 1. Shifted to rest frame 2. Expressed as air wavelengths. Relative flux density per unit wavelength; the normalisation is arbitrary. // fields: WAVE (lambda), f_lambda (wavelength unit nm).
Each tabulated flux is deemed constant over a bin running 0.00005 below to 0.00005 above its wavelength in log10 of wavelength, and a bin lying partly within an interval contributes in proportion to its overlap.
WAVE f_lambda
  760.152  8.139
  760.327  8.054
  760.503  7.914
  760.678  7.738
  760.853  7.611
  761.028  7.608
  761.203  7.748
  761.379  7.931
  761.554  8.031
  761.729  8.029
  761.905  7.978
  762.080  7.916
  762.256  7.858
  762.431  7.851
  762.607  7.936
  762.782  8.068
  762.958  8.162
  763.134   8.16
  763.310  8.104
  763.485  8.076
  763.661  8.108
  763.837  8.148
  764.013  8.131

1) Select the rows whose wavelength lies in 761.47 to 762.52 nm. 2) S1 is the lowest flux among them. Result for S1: 7.851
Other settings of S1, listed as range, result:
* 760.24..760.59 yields 7.914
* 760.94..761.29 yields 7.608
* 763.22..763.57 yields 8.076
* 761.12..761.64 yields 7.748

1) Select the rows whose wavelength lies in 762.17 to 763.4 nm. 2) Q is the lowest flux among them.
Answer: 7.851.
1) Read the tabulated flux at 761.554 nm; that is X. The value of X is 8.031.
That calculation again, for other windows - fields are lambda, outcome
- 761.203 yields 7.748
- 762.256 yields 7.858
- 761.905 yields 7.978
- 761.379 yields 7.931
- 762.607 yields 7.936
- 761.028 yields 7.608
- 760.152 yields 8.139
